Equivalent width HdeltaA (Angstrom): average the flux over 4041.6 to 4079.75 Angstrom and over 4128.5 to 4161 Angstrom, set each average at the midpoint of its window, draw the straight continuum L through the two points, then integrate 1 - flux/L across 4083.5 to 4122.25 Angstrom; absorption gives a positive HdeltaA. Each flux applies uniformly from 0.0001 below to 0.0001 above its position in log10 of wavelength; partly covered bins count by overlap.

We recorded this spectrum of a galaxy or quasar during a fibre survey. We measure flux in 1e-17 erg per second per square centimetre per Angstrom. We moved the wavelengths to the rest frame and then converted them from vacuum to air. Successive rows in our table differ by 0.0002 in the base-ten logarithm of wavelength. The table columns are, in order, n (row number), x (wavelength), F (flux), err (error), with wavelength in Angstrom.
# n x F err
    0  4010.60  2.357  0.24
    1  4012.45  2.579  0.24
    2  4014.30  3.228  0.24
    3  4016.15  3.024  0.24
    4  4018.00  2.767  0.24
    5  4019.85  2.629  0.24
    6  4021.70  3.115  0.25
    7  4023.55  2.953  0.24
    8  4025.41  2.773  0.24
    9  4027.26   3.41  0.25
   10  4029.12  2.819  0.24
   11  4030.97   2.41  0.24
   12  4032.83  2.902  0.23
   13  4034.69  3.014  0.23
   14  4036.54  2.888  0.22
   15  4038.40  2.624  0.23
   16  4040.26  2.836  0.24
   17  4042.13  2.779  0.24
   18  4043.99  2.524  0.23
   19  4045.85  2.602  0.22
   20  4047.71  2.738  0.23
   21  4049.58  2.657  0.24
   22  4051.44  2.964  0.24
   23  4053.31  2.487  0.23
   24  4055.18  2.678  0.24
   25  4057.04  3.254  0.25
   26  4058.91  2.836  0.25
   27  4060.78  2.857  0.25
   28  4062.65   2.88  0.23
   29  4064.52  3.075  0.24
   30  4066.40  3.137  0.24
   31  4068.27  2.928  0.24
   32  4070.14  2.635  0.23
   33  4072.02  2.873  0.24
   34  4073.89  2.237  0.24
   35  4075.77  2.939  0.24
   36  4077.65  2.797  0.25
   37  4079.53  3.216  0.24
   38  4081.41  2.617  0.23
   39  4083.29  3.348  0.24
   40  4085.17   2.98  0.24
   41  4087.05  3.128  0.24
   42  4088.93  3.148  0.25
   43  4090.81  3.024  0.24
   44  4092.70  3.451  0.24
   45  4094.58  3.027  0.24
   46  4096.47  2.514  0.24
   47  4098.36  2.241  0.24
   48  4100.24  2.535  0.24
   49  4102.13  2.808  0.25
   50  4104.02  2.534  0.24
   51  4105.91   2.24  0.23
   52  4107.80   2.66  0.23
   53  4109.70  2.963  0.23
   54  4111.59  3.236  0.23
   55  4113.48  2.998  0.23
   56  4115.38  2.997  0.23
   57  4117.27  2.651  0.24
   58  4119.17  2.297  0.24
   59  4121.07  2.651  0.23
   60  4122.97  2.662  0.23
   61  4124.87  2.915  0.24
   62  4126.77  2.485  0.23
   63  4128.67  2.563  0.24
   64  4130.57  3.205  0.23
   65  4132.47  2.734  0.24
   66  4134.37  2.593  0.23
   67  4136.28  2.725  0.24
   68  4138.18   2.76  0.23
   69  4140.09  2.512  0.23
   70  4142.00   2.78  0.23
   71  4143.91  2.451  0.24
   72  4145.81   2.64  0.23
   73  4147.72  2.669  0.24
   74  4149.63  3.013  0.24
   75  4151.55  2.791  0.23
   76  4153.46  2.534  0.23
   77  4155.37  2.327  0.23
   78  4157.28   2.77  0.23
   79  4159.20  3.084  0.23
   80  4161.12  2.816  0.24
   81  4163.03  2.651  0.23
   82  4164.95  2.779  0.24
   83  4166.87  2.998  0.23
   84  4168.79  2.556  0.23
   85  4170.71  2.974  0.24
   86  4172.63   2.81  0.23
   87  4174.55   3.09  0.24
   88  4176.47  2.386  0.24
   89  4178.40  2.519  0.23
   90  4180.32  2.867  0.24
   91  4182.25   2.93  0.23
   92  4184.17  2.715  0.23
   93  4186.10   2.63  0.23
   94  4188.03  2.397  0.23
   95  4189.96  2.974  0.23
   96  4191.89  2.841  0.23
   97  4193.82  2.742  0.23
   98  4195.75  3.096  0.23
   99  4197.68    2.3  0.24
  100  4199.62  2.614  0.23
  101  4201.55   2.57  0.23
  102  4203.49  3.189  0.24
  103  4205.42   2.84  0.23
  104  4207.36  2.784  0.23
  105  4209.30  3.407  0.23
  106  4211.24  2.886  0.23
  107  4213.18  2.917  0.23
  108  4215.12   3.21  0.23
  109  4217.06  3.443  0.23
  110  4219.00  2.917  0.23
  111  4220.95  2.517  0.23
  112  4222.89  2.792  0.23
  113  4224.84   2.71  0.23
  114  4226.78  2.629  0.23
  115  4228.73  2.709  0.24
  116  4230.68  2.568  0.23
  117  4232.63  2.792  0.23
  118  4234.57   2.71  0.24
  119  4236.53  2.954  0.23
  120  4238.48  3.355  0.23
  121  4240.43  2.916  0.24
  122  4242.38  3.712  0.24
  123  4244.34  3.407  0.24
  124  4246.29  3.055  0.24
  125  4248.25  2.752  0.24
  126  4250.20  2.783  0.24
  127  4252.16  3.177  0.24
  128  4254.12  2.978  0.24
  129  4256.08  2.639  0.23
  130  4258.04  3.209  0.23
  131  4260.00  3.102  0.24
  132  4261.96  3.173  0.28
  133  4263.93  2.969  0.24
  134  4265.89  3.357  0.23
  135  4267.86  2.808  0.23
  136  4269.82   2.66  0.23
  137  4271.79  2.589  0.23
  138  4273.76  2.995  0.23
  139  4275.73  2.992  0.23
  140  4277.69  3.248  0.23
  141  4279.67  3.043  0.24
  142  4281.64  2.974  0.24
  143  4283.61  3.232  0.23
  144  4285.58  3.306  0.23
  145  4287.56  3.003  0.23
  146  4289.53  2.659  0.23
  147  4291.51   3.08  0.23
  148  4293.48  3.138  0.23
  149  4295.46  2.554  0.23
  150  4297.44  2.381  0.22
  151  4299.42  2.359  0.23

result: -0.7 Angstrom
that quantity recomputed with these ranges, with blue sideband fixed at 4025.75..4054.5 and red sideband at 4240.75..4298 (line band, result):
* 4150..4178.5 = 1.4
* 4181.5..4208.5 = 1.5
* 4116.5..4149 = 2.3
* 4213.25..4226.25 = 0.1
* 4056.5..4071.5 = -0.8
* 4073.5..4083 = -0.1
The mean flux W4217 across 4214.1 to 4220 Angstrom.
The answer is 3.18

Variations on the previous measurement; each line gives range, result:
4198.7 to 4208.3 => 2.8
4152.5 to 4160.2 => 2.68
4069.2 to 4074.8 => 2.59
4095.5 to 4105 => 2.53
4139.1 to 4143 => 2.64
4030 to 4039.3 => 2.77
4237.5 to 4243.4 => 3.33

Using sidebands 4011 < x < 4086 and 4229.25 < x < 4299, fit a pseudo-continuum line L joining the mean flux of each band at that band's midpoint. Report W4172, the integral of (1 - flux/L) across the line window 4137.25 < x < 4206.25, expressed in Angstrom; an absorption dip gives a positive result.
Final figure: 4.2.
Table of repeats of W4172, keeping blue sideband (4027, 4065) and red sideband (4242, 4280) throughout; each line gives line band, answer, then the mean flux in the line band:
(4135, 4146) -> 0.98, 2.64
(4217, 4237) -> 1.51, 2.76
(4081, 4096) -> -1.26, 3.09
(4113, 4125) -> 0.68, 2.71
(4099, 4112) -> 0.85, 2.68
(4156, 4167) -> 0.37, 2.82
